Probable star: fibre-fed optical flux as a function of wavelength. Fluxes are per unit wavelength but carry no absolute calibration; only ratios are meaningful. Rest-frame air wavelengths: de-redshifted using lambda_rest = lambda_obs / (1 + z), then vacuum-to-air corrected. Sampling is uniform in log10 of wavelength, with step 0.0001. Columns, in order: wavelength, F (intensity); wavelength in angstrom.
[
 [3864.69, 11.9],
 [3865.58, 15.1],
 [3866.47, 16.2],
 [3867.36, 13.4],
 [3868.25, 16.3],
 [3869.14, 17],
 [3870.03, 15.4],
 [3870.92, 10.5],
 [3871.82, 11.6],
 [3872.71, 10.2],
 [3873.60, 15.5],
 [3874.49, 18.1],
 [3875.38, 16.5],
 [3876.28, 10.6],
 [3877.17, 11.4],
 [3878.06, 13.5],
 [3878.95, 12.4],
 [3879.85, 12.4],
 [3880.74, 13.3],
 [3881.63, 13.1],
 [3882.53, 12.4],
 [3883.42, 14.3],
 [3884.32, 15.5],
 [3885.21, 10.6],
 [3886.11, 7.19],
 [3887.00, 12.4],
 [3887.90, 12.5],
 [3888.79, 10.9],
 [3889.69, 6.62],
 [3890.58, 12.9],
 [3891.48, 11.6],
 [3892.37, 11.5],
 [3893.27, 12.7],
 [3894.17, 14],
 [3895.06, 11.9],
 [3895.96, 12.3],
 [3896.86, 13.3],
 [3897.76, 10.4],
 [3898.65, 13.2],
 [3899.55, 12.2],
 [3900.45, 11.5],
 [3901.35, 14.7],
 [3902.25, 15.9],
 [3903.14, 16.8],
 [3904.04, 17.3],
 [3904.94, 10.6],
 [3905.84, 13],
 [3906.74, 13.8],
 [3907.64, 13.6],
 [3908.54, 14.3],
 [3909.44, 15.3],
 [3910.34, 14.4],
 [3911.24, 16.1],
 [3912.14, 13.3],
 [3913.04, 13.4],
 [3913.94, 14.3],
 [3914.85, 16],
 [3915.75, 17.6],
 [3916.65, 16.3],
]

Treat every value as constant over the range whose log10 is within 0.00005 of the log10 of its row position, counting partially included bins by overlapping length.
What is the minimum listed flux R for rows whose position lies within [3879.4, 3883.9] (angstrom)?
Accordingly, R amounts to 12.4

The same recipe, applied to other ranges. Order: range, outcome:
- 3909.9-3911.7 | 14.4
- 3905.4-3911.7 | 13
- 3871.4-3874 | 10.2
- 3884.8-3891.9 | 6.62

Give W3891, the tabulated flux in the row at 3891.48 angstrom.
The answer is 11.6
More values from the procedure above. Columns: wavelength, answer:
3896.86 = 13.3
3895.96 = 12.3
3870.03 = 15.4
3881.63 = 13.1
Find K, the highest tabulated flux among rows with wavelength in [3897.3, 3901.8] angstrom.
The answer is 14.7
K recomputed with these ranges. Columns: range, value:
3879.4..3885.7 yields 15.5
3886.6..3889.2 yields 12.5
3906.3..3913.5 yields 16.1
